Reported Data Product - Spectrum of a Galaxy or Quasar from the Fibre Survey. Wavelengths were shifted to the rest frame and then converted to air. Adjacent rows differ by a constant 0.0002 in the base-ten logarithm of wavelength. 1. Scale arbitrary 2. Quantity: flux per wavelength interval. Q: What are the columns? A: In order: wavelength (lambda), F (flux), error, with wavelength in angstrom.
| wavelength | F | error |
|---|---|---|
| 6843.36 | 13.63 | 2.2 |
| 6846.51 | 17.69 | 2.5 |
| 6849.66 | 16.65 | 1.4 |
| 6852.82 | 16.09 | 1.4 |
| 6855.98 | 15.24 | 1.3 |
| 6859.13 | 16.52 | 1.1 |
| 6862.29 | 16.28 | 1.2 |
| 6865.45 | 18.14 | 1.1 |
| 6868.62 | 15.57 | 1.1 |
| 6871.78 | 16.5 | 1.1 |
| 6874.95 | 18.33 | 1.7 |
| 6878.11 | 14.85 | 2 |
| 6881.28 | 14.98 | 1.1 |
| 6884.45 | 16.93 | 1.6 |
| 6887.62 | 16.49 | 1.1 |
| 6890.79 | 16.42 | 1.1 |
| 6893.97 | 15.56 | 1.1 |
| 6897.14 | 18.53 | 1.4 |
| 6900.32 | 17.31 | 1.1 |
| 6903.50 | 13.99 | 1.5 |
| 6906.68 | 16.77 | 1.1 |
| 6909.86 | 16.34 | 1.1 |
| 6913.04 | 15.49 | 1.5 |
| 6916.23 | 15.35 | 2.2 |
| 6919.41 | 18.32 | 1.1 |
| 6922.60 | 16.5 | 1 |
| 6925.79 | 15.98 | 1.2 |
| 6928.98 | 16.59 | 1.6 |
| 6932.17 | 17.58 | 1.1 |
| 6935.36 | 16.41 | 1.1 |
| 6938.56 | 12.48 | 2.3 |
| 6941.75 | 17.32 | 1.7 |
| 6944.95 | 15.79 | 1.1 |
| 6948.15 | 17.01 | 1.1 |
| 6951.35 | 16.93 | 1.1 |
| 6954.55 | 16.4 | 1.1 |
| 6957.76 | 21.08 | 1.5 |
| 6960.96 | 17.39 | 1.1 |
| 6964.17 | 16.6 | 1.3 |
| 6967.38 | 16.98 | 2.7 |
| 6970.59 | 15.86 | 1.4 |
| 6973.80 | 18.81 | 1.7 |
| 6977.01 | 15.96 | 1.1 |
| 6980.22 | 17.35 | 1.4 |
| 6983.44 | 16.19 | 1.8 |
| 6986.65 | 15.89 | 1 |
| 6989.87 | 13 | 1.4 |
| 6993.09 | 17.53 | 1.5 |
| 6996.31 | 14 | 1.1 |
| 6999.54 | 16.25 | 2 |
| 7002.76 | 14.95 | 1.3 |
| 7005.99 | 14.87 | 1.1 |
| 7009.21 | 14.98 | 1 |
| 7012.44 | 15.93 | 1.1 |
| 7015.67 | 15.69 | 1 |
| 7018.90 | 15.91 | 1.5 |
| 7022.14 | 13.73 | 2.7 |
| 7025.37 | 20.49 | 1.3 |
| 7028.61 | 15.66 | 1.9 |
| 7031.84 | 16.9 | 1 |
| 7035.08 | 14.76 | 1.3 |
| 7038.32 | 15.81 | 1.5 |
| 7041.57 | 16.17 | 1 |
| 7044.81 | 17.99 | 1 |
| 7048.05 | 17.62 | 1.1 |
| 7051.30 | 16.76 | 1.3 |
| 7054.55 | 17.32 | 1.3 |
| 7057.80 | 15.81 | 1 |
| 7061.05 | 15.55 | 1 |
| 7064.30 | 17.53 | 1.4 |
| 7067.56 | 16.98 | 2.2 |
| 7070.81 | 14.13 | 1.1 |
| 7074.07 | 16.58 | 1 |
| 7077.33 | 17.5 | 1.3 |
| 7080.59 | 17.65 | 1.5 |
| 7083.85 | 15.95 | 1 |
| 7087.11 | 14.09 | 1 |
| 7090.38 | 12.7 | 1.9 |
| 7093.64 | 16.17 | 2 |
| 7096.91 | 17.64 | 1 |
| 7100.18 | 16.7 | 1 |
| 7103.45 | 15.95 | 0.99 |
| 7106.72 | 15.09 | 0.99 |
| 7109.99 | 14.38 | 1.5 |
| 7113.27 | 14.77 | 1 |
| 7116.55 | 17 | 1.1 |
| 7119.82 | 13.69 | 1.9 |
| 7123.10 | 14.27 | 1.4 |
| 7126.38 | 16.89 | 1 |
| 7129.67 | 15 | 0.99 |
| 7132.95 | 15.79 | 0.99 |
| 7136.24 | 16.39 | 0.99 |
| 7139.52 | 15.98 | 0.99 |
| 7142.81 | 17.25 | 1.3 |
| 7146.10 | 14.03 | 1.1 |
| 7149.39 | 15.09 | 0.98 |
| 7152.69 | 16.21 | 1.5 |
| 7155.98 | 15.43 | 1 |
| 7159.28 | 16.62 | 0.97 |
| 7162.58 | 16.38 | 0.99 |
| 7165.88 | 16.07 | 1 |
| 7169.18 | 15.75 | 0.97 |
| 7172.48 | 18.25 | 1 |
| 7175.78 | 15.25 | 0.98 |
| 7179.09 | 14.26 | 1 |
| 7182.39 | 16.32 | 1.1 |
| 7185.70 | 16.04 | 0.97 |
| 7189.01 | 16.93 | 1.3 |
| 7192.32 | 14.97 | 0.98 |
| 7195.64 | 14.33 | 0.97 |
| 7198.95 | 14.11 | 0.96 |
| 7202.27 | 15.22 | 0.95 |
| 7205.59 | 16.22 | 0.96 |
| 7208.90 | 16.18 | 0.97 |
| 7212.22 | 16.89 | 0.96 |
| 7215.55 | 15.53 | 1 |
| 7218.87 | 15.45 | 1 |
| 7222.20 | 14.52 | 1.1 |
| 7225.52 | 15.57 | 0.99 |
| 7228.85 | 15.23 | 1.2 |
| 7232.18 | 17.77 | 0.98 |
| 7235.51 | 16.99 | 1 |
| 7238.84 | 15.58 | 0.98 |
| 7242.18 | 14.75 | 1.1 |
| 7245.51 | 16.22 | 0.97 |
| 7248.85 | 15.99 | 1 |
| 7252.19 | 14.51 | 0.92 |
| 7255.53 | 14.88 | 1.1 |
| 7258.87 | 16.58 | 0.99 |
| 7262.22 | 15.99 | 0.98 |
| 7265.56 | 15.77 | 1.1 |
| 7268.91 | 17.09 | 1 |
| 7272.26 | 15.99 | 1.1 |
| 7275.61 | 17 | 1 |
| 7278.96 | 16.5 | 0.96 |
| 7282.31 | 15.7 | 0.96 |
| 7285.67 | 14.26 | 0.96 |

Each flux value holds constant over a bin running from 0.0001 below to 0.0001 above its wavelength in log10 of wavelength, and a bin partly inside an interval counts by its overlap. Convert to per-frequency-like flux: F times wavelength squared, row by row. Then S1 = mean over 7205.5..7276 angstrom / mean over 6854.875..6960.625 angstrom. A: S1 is 1.06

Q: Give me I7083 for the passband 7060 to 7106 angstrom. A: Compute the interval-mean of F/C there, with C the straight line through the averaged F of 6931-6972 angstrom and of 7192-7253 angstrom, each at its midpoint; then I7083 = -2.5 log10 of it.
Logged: 0.009 mag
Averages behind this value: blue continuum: 16.8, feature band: 16.1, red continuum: 15.6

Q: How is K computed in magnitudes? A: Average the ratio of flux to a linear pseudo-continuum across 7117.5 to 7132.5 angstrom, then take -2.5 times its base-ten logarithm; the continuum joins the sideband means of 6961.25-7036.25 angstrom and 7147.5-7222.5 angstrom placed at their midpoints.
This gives 0.05 mag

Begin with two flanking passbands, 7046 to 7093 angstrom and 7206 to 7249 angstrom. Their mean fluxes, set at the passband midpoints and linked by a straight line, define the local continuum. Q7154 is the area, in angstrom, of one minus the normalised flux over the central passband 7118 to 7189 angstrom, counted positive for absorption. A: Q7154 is 1.1 angstrom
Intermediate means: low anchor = 16.2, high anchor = 15.9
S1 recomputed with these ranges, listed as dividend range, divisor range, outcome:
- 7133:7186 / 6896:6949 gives 1.05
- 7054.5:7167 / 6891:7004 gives 1.01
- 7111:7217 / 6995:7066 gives 1.01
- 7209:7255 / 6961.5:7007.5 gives 1.05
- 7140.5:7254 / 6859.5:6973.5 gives 1.03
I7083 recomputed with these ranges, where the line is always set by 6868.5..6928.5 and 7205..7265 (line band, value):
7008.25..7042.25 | 0.009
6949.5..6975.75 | -0.079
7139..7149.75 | 0.024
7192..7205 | 0.080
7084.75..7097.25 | 0.077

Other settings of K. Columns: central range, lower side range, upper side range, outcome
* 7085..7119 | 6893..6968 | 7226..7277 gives 0.060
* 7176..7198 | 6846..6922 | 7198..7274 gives 0.033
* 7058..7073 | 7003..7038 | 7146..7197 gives -0.014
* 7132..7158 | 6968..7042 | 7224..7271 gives 0.011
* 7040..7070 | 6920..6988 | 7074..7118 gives -0.045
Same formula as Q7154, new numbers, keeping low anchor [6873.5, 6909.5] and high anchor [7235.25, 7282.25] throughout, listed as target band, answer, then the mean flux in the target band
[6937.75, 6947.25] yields 0.44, 15.6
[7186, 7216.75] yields 0.76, 15.6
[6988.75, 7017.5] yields 1.69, 15.3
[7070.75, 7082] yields -0.42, 16.8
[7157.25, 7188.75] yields -0.17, 16.1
